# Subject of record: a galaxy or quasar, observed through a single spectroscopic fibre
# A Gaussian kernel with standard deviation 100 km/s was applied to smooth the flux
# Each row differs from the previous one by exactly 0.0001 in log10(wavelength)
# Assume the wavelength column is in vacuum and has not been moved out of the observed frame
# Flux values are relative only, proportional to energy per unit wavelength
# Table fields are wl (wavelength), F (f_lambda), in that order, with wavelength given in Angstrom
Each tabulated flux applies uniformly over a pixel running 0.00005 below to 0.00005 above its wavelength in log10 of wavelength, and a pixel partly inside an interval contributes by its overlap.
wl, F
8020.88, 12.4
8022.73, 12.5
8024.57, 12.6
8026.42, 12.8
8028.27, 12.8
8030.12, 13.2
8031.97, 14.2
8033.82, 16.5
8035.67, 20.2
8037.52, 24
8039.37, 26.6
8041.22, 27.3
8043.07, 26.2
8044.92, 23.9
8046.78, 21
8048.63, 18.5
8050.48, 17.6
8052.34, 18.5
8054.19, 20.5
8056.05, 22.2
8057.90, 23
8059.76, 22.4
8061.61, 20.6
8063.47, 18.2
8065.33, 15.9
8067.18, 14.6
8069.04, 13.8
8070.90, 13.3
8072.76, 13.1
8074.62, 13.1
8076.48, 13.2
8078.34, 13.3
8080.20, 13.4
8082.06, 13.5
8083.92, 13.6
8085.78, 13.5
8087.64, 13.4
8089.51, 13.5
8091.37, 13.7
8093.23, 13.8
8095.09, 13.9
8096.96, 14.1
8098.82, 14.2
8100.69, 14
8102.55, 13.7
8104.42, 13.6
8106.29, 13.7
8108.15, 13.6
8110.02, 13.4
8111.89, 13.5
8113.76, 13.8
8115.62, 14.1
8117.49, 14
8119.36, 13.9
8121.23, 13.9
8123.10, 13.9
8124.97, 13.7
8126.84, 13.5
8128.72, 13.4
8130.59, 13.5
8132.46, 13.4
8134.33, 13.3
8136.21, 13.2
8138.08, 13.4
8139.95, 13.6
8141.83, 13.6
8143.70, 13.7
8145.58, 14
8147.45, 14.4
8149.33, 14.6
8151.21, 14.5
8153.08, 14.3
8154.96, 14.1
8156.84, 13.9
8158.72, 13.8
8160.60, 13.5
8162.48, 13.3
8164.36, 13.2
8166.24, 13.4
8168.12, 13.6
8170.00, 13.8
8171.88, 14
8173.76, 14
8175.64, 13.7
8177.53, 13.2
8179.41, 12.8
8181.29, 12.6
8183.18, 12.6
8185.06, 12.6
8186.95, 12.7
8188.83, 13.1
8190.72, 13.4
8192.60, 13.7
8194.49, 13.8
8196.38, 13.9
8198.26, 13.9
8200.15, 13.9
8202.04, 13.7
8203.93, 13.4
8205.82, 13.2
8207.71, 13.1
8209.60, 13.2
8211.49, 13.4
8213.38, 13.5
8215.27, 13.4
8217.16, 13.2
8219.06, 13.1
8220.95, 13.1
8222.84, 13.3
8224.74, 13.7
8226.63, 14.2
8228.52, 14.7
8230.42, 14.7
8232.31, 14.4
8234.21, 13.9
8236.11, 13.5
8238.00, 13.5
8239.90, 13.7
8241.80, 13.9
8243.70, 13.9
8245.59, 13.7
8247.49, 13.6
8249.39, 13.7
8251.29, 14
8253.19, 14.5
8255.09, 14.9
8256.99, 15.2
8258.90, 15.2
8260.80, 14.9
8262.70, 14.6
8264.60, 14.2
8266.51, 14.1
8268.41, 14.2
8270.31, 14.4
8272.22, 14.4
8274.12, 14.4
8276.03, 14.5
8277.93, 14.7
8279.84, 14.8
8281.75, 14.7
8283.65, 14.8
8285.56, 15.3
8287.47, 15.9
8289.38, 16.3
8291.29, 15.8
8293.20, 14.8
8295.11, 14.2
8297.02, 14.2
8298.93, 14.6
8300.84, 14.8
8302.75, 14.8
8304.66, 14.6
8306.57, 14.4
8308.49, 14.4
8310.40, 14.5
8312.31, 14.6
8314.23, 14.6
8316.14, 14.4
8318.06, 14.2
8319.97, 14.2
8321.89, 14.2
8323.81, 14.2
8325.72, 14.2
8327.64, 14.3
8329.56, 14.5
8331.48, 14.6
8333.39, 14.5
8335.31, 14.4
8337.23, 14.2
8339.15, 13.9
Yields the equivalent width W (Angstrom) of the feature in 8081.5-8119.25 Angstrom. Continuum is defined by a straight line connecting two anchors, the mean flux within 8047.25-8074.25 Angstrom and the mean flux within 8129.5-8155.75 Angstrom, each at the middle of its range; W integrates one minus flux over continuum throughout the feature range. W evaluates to 5.22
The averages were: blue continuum 18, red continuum 13.8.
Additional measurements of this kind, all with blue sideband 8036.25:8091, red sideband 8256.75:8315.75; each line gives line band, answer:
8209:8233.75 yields 3.1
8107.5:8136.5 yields 5.9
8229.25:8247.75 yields 1.8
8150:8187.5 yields 6.7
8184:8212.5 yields 4.6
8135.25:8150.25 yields 2.7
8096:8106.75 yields 2.2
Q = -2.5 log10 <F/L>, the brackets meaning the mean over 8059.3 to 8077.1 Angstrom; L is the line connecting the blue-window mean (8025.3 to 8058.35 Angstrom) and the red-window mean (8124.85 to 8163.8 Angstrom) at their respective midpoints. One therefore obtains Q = 0.17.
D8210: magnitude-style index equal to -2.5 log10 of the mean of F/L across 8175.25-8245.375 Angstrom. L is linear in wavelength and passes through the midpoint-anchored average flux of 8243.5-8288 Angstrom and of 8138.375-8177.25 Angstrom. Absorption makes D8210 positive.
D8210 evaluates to 0.05 mag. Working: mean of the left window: 13.8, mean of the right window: 14.5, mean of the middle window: 13.5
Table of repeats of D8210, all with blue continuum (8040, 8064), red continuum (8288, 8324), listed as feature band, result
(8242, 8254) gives 0.169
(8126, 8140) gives 0.403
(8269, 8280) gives 0.073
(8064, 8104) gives 0.445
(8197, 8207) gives 0.273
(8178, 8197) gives 0.338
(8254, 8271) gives 0.086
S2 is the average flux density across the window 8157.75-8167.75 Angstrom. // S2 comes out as 13.4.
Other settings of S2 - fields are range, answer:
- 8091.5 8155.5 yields 13.8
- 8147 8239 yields 13.6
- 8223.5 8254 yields 14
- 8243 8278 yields 14.4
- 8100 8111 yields 13.7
